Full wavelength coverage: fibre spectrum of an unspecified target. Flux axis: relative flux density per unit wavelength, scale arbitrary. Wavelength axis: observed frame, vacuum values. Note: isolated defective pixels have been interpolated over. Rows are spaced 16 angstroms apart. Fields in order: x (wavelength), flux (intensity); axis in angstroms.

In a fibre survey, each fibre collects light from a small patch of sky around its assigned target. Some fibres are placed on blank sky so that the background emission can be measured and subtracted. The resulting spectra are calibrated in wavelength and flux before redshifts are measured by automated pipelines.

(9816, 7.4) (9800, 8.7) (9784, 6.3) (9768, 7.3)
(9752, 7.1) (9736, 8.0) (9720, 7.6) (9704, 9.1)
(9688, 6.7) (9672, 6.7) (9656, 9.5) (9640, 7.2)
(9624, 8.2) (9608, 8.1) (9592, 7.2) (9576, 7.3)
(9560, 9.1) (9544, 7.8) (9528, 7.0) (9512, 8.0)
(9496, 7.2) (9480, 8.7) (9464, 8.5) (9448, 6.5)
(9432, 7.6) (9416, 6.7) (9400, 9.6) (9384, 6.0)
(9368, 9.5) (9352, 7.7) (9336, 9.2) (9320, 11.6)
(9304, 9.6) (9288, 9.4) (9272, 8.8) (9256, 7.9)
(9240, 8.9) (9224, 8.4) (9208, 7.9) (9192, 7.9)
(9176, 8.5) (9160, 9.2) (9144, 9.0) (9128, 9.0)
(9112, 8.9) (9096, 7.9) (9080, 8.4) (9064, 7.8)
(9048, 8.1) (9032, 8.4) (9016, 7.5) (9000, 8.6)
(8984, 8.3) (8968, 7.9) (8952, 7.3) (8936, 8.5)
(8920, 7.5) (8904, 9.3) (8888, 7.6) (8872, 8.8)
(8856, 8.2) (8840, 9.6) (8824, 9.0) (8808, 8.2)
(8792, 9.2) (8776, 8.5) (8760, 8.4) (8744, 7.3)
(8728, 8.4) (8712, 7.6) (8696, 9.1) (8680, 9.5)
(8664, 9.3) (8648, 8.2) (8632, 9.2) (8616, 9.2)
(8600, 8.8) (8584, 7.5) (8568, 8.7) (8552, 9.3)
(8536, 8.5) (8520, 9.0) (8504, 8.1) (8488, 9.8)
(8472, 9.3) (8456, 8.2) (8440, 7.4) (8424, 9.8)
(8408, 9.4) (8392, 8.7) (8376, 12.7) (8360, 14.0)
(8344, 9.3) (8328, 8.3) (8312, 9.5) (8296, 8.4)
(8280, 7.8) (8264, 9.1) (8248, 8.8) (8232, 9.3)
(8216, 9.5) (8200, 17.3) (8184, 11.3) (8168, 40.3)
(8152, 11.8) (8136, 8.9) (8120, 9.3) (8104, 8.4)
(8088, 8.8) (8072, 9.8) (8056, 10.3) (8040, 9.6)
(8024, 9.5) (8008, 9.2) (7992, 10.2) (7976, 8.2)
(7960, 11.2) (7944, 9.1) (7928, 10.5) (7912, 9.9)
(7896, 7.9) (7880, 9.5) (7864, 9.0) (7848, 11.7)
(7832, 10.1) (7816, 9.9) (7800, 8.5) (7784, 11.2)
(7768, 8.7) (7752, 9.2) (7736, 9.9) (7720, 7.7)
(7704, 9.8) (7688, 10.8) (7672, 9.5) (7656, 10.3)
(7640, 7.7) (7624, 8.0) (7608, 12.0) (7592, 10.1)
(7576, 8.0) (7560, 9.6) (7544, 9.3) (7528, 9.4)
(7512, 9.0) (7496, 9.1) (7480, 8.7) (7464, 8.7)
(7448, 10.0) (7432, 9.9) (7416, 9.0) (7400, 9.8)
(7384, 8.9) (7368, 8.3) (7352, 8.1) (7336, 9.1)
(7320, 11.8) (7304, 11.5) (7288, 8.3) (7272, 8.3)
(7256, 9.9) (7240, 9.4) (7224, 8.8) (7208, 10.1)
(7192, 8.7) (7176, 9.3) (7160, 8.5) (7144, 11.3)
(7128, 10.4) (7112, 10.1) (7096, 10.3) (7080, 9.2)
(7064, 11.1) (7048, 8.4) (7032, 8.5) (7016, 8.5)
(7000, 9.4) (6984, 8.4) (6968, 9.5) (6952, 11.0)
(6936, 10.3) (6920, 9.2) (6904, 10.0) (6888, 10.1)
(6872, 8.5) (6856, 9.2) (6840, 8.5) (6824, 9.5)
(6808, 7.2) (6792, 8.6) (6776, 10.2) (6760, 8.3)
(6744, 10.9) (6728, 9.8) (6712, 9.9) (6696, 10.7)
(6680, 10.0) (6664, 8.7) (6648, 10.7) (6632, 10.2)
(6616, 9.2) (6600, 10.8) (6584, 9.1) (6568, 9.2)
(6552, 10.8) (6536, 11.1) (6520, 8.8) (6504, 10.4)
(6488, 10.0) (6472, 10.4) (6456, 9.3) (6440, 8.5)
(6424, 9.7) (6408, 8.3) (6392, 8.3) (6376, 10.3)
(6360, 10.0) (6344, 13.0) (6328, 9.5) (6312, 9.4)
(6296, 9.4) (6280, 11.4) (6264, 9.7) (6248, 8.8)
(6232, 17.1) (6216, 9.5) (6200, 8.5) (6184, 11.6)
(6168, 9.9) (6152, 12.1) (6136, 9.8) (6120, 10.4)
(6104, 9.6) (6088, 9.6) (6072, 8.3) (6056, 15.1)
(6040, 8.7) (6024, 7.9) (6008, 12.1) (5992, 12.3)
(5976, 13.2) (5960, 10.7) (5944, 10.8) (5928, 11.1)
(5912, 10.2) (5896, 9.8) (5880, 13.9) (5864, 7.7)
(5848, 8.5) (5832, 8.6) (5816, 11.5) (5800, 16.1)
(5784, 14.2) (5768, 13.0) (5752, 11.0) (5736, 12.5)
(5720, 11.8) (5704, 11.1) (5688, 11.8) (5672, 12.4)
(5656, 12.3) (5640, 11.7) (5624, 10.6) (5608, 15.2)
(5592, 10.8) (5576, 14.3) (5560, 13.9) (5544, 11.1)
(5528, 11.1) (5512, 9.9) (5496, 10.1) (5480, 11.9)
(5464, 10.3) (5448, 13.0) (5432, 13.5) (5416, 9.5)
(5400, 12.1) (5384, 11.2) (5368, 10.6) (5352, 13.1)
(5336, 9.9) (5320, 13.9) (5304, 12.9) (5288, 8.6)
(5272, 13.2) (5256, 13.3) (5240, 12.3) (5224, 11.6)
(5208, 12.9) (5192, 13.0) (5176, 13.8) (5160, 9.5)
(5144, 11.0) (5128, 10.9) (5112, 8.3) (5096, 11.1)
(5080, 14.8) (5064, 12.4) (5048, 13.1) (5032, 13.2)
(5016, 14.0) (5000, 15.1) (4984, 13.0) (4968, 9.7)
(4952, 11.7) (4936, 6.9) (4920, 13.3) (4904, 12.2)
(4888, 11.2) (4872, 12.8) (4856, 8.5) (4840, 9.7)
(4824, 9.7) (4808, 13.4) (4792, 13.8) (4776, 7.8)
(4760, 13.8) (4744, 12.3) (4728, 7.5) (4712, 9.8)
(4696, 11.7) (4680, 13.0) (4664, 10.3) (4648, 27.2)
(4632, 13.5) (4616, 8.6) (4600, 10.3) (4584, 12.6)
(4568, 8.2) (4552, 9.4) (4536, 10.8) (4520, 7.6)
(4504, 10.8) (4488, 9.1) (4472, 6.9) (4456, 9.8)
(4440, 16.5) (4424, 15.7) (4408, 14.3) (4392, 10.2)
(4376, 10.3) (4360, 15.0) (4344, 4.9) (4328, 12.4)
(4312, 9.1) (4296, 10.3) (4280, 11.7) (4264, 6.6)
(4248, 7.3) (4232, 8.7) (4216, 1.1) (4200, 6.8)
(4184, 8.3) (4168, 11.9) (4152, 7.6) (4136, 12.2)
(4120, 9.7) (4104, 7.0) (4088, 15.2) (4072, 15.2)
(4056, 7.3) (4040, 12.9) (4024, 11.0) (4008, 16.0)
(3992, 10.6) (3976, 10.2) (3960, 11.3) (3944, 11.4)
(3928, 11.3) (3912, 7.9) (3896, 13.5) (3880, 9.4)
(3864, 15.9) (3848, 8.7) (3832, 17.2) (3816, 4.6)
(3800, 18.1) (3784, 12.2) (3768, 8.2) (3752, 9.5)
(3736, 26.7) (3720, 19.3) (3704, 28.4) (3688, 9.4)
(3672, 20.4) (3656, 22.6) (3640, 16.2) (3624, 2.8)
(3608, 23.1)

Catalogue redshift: 0.245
